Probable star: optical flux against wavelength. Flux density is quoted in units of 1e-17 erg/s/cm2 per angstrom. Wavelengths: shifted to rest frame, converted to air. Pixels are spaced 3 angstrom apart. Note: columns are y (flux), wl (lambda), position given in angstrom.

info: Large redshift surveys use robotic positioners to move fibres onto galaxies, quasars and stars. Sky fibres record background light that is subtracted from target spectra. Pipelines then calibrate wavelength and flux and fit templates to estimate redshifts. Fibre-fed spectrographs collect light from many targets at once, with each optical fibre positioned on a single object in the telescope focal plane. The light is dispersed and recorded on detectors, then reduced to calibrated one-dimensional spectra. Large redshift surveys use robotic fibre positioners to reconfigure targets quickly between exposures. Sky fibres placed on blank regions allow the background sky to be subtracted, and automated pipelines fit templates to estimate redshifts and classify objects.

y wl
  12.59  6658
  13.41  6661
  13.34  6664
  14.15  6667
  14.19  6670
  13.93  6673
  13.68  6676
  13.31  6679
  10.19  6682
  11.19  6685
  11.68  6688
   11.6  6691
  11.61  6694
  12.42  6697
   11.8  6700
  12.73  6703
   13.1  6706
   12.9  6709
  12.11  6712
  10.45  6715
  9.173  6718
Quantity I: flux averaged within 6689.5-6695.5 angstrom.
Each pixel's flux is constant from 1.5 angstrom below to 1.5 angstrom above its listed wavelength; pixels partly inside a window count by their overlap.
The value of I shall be 11.6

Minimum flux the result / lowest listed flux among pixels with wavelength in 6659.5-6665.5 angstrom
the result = 13.34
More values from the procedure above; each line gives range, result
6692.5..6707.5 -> 11.61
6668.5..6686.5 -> 10.19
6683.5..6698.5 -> 11.19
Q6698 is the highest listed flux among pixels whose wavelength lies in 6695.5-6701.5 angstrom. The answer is 12.42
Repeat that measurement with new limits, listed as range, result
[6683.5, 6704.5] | 12.73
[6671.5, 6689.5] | 13.93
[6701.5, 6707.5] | 13.1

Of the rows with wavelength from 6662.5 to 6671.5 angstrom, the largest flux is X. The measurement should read 14.19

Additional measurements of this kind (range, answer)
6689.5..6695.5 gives 11.61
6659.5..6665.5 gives 13.41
